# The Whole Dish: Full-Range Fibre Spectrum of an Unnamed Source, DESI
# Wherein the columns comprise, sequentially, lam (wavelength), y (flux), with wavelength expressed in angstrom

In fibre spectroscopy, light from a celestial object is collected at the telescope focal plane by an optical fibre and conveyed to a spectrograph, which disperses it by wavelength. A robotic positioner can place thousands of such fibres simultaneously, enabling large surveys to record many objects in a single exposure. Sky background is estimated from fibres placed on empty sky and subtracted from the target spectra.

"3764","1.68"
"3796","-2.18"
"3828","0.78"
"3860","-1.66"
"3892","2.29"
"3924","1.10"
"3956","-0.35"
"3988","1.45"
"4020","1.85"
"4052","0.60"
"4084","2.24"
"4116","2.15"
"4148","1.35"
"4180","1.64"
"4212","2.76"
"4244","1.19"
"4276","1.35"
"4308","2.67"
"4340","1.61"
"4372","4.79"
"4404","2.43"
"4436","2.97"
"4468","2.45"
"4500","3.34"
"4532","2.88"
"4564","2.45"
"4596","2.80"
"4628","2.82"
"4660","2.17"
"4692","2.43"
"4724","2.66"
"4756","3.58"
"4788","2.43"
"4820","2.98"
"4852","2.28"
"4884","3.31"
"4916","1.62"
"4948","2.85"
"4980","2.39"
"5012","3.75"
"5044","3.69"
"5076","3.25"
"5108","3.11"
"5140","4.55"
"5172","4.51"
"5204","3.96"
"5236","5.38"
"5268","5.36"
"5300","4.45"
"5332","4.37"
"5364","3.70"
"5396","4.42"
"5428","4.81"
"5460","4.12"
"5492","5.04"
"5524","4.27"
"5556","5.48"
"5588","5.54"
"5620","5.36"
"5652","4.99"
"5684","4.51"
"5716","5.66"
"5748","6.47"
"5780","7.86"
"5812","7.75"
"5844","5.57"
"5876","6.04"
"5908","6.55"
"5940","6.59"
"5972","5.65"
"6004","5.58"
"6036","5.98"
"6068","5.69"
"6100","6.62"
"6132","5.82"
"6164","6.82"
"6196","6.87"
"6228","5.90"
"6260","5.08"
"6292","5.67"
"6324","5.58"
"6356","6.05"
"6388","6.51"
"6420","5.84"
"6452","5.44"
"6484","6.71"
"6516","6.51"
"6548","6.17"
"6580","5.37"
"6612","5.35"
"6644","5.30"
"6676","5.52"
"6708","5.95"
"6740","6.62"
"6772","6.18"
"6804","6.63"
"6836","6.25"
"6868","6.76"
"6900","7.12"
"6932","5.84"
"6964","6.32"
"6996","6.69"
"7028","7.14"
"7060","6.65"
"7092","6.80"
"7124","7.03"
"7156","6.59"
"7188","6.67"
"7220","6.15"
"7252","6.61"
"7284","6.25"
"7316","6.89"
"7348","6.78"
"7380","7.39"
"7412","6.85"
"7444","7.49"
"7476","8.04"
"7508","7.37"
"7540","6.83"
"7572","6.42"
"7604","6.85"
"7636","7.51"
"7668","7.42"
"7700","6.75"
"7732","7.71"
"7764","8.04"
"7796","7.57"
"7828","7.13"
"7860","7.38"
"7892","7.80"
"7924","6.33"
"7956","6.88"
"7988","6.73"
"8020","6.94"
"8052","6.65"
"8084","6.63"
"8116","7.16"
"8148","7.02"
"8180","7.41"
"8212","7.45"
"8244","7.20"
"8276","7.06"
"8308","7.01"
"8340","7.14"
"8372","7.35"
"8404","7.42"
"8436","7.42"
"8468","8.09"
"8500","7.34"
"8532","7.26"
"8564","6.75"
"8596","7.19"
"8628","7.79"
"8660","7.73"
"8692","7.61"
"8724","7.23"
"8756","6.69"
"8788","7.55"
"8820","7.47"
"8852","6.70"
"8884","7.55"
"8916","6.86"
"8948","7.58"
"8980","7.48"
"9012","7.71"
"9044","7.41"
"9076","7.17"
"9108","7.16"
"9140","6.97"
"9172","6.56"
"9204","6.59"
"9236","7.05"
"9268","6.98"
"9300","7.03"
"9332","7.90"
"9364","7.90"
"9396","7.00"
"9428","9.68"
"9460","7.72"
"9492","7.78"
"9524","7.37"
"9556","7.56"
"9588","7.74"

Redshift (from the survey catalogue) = 0.285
